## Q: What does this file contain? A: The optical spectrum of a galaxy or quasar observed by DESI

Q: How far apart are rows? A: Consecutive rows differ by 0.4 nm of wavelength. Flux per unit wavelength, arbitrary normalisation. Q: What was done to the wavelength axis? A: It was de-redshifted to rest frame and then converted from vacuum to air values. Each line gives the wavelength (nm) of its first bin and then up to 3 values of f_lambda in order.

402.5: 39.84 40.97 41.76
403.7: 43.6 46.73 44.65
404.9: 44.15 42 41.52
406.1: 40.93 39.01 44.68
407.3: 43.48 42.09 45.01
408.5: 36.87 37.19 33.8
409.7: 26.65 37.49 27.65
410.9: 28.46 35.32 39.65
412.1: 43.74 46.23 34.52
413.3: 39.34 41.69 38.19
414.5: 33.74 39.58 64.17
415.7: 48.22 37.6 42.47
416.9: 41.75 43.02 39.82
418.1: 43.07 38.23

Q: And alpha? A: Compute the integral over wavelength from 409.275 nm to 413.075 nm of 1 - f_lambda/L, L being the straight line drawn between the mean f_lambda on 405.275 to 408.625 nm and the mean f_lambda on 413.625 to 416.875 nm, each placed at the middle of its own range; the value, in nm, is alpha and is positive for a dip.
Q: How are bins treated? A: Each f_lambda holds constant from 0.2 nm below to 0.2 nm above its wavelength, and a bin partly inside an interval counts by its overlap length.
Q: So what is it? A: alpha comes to 0.64 nm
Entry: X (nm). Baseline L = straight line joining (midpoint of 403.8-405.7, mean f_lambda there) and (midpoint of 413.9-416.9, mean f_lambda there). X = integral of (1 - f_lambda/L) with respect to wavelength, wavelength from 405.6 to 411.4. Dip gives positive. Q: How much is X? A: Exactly 0.86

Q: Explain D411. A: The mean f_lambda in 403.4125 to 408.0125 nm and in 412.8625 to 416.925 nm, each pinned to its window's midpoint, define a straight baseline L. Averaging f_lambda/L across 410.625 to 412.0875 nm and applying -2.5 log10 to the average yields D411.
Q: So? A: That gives 0.20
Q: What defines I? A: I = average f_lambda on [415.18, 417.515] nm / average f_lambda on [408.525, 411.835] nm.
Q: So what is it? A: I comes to 1.4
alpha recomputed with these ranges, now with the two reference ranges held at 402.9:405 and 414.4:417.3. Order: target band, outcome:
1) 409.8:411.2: 0.41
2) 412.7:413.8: 0.15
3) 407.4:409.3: 0.18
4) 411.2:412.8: 0.11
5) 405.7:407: 0.08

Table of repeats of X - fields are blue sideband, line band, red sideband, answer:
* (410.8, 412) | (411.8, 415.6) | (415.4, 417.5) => -0.296 nm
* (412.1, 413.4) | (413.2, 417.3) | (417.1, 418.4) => -0.159 nm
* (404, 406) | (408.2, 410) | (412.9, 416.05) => 0.363 nm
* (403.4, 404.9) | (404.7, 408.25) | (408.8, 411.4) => -0.261 nm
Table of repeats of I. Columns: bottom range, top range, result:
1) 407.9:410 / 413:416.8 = 1.18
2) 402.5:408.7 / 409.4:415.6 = 0.91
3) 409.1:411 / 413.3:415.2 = 1.29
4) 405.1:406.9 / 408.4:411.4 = 0.79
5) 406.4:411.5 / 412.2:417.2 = 1.15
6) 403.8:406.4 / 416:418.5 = 0.95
